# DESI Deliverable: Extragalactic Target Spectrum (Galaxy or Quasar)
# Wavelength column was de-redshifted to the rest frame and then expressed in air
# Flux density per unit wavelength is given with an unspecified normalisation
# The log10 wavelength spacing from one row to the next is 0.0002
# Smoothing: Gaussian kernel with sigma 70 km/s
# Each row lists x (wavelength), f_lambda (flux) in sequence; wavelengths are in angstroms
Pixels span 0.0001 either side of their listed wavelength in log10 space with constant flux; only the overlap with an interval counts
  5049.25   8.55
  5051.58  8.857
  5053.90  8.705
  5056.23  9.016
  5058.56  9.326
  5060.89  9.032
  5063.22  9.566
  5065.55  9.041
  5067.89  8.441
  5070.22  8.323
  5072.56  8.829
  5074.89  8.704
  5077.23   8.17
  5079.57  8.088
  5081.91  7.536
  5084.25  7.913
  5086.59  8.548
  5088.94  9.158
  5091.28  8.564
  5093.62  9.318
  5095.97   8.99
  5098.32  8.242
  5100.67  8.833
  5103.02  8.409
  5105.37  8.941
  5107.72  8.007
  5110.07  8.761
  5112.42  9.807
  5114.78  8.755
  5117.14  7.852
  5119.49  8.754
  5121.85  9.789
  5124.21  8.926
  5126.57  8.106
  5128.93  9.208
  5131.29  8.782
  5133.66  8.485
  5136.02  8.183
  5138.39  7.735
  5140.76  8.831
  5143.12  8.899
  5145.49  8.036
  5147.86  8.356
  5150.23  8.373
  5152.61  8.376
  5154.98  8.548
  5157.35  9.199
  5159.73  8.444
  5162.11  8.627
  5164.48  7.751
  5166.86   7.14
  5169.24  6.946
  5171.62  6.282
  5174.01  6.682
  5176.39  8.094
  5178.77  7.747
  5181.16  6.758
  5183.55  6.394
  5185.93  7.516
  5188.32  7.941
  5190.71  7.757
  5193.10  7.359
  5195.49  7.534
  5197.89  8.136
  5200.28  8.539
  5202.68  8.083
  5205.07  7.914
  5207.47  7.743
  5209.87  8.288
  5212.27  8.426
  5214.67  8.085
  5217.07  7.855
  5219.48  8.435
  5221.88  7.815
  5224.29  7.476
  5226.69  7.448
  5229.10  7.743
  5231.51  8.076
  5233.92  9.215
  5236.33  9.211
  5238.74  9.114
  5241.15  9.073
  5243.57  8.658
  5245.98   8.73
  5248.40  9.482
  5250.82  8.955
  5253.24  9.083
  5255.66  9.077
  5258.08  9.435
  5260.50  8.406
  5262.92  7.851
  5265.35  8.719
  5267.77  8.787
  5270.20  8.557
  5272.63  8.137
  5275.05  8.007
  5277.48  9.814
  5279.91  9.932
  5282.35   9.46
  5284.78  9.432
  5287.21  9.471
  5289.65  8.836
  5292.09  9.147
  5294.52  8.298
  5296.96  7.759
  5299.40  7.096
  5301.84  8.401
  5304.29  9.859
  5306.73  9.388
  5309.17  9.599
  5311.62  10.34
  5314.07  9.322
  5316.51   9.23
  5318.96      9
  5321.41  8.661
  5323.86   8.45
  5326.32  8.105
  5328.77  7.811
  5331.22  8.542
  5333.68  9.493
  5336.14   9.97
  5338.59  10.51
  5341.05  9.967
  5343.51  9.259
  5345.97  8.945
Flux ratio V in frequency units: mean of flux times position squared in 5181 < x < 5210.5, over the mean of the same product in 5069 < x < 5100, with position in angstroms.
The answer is 0.95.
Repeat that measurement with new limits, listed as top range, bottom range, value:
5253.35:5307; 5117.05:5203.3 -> 1.14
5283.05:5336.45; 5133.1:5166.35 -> 1.13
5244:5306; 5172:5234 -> 1.17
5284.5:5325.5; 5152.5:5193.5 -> 1.23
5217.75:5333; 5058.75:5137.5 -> 1.08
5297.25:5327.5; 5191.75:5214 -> 1.16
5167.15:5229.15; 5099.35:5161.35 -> 0.91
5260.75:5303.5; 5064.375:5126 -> 1.08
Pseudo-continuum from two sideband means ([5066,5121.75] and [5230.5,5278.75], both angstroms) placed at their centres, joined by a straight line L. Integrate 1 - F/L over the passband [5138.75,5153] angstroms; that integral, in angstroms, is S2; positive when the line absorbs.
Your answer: 0.37 angstroms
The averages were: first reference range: 8.59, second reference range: 8.82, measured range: 8.44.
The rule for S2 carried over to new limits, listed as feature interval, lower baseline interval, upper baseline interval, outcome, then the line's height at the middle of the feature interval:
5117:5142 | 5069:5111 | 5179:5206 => -1.4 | 8.18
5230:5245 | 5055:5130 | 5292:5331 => -0.2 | 8.75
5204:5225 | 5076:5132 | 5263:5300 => 1.7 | 8.72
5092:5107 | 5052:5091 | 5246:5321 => -0.1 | 8.69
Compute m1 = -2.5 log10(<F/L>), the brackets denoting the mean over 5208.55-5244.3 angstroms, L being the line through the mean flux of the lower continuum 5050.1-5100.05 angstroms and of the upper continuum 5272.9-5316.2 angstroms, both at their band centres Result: 0.078 mag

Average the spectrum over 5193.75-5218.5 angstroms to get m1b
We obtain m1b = 8.05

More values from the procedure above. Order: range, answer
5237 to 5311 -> 8.9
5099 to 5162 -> 8.63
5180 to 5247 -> 8.05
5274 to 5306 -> 8.9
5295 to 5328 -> 8.83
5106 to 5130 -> 8.8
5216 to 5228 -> 7.8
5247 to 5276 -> 8.71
